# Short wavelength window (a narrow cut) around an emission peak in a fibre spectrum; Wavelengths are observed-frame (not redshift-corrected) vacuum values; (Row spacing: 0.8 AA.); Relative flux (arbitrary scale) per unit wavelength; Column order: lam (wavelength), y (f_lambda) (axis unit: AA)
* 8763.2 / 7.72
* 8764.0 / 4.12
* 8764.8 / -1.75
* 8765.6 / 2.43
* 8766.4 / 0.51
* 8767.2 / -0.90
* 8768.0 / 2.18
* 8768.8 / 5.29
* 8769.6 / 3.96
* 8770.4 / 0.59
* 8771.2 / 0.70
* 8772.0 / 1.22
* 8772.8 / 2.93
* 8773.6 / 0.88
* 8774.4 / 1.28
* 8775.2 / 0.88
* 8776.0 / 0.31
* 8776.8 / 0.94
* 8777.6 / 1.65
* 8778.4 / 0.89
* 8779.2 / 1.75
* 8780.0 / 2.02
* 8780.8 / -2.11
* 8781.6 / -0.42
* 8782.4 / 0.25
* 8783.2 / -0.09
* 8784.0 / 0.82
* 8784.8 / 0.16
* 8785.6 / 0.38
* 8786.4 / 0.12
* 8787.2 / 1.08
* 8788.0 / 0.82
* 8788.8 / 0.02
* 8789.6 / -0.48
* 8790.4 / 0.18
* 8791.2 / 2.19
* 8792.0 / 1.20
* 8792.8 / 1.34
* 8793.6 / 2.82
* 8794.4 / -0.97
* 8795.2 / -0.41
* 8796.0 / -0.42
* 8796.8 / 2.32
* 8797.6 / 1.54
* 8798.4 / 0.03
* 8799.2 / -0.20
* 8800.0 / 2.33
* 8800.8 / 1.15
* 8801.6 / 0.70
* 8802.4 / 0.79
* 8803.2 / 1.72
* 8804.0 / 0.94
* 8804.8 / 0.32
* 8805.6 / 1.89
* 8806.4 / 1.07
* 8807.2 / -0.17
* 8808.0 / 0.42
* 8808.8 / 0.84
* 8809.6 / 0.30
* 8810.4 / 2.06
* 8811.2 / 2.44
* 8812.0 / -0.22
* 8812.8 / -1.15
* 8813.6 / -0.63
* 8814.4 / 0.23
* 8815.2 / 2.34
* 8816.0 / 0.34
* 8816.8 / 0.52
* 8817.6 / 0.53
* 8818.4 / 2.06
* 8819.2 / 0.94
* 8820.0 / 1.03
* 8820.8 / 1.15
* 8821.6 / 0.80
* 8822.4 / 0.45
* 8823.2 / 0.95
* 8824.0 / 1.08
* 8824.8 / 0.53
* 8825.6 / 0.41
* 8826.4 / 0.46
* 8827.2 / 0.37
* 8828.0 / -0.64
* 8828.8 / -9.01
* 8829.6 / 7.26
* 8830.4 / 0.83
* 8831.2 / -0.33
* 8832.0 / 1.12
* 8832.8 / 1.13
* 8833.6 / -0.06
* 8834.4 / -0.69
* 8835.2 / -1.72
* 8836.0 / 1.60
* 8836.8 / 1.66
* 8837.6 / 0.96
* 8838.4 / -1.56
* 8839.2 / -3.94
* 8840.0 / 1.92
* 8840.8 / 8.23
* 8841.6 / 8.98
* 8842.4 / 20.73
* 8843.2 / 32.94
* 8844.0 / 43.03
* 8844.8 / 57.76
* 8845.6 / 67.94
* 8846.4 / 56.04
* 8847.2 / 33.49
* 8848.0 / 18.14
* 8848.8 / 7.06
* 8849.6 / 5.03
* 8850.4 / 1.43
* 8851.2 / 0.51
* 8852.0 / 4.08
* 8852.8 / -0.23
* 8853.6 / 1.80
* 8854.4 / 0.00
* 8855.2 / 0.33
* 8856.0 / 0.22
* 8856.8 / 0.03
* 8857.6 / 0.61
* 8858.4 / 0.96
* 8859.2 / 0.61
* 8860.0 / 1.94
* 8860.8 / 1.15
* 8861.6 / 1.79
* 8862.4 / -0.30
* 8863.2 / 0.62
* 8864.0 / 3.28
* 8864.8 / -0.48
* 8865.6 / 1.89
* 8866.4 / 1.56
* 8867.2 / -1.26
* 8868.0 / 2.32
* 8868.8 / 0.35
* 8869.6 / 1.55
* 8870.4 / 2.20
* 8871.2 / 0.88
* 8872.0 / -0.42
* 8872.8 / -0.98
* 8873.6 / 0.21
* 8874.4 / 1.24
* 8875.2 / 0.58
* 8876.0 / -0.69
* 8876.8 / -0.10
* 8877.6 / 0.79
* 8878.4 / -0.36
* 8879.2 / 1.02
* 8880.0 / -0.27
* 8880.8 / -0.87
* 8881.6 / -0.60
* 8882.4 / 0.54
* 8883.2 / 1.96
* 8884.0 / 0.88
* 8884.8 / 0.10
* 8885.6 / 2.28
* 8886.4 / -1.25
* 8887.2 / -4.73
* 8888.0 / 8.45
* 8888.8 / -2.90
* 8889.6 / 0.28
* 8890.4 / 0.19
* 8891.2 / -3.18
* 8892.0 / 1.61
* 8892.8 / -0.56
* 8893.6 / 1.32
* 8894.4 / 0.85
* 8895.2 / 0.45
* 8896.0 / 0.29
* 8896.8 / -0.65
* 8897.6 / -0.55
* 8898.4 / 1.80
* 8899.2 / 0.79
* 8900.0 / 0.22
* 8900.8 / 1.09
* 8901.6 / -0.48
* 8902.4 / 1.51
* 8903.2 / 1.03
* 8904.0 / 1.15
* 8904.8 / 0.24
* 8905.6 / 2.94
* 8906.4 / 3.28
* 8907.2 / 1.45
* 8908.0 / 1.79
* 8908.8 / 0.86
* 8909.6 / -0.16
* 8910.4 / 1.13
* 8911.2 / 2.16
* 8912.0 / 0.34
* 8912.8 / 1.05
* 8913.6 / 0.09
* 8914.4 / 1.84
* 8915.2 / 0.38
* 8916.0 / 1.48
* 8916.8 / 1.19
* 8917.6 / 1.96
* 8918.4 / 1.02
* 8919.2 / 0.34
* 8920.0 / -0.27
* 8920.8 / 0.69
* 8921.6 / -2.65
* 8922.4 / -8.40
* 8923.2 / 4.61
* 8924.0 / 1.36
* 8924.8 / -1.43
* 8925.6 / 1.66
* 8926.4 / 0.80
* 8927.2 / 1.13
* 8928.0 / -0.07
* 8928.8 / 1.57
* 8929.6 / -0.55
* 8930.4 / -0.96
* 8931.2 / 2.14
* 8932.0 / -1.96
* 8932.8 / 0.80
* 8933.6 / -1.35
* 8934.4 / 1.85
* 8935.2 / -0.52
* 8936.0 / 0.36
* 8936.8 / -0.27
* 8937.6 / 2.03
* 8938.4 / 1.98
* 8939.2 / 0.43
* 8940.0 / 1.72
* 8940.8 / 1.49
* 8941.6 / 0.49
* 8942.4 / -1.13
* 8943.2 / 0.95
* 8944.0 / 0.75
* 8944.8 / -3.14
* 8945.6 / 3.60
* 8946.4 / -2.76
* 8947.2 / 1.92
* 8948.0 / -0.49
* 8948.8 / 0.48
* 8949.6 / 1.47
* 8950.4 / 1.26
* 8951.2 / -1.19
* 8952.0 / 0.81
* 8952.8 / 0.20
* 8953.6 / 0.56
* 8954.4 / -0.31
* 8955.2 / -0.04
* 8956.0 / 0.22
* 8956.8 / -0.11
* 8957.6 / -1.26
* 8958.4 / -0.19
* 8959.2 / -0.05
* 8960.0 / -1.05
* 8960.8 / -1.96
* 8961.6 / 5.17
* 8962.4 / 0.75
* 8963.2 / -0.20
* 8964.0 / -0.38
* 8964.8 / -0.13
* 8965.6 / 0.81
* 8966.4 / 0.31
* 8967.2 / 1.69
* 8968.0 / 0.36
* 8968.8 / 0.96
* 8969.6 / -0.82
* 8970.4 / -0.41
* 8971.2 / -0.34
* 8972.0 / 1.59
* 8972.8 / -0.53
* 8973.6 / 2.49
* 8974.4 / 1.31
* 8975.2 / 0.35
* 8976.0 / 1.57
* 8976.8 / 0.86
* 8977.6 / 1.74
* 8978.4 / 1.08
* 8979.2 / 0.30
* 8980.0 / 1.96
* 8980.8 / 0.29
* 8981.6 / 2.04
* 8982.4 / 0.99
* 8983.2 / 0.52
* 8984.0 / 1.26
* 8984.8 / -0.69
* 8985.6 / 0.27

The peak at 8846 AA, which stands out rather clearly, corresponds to [O III]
